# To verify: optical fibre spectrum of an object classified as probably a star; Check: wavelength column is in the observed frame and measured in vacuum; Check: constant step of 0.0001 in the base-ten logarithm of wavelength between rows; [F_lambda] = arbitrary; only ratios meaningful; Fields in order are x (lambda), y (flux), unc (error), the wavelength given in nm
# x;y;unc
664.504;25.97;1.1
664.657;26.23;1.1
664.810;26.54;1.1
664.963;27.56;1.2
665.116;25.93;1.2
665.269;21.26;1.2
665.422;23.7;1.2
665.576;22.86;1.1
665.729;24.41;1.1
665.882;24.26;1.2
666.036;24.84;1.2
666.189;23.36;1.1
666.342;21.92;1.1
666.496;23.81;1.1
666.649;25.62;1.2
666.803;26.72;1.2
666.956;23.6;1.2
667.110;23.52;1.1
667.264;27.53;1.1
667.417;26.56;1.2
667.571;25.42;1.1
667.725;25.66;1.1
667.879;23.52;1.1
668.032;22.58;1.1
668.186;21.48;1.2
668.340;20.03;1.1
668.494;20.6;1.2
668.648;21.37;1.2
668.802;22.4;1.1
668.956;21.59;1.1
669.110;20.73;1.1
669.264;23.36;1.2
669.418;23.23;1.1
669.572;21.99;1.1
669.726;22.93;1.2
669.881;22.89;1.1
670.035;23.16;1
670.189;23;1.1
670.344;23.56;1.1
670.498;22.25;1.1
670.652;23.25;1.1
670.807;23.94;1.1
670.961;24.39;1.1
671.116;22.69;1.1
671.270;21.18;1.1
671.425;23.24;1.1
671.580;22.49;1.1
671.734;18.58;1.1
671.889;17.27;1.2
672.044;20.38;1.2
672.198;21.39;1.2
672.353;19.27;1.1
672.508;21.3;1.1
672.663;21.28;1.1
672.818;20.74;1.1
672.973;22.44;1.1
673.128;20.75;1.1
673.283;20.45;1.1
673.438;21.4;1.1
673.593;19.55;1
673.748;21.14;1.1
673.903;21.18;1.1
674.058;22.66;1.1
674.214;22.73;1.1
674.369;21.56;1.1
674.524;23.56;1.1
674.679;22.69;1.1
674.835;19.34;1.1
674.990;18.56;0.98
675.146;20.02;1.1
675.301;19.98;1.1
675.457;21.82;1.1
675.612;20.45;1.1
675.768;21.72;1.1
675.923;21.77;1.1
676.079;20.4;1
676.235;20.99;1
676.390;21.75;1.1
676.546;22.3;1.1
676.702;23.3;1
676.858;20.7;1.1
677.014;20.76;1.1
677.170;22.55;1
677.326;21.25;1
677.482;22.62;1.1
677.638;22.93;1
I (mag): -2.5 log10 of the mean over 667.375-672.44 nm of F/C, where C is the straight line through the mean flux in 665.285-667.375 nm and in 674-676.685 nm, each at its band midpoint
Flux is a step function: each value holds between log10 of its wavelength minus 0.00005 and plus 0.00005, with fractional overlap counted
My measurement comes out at 0.04 mag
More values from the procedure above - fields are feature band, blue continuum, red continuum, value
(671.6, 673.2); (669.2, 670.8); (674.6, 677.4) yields 0.09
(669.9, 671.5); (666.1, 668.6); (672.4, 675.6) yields -0.03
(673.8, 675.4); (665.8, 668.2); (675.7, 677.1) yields 0.04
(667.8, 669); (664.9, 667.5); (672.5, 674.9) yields 0.09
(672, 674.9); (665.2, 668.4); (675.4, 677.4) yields 0.05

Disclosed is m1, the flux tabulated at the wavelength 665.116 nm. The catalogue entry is 25.93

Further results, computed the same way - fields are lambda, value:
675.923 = 21.77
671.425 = 23.24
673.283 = 20.45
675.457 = 21.82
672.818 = 20.74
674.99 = 18.56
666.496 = 23.81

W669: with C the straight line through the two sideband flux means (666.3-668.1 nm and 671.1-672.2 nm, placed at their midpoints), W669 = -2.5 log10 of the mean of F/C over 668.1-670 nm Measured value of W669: 0.06 mag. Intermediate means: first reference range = 24.8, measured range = 21.9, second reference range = 20.8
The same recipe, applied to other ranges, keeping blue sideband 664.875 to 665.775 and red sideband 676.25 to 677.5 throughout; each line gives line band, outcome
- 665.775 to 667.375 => -0.023 mag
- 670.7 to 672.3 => 0.070 mag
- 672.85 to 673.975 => 0.079 mag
